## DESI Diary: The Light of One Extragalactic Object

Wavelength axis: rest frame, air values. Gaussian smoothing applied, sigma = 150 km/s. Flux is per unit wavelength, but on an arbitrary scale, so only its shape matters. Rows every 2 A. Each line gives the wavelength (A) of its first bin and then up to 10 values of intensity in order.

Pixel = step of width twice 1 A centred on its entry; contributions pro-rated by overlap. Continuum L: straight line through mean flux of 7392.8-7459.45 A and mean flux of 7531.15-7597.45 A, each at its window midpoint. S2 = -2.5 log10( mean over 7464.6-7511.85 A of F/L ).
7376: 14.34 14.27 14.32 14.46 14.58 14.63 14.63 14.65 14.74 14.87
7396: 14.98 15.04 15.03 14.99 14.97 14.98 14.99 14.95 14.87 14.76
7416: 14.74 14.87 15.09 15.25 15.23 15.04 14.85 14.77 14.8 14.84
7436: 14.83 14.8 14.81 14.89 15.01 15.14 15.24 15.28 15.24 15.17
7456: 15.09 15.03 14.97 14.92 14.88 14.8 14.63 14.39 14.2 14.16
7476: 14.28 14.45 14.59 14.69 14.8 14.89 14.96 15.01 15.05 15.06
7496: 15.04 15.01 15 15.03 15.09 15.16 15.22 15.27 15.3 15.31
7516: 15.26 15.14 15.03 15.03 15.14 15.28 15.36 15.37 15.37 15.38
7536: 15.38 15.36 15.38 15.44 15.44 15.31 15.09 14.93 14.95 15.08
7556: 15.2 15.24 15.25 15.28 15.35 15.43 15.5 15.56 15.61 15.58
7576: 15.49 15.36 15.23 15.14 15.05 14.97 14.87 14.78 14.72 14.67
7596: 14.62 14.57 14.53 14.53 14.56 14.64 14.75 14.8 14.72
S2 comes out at 0.019 mag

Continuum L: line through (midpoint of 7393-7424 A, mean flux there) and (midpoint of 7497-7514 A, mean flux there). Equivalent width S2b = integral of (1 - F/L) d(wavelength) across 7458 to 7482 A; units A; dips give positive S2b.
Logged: 0.77 A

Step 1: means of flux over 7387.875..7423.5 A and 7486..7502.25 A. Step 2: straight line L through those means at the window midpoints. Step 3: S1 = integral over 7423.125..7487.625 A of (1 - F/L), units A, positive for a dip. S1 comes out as 0.6 A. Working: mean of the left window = 14.9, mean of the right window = 15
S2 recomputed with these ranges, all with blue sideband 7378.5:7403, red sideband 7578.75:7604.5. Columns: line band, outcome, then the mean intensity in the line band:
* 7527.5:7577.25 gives -0.040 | 15.3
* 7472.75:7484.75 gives 0.021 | 14.5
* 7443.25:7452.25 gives -0.031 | 15.2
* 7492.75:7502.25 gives -0.019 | 15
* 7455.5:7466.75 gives -0.014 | 14.9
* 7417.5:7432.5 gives -0.018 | 15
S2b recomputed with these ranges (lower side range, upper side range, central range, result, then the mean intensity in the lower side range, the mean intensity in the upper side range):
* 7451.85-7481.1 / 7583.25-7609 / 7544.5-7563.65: -0.59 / 14.7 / 14.7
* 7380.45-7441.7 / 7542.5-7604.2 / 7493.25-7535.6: -0.48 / 14.9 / 15.1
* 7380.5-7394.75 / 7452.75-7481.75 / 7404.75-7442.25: -0.65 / 14.6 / 14.7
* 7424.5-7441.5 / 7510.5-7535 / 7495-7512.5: 0.05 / 14.9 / 15.2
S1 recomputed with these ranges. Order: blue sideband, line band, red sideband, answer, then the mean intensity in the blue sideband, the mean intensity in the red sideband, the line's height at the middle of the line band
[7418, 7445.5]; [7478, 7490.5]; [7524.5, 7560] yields 0.26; 14.9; 15.3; 15.1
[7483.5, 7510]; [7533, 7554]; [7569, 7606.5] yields -0.35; 15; 15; 15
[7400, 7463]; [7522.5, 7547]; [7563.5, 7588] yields -0.18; 15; 15.3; 15.2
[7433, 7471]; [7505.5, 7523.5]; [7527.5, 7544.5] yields 0.10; 14.9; 15.4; 15.3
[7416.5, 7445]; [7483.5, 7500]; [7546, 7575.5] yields 0.13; 14.9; 15.3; 15.1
